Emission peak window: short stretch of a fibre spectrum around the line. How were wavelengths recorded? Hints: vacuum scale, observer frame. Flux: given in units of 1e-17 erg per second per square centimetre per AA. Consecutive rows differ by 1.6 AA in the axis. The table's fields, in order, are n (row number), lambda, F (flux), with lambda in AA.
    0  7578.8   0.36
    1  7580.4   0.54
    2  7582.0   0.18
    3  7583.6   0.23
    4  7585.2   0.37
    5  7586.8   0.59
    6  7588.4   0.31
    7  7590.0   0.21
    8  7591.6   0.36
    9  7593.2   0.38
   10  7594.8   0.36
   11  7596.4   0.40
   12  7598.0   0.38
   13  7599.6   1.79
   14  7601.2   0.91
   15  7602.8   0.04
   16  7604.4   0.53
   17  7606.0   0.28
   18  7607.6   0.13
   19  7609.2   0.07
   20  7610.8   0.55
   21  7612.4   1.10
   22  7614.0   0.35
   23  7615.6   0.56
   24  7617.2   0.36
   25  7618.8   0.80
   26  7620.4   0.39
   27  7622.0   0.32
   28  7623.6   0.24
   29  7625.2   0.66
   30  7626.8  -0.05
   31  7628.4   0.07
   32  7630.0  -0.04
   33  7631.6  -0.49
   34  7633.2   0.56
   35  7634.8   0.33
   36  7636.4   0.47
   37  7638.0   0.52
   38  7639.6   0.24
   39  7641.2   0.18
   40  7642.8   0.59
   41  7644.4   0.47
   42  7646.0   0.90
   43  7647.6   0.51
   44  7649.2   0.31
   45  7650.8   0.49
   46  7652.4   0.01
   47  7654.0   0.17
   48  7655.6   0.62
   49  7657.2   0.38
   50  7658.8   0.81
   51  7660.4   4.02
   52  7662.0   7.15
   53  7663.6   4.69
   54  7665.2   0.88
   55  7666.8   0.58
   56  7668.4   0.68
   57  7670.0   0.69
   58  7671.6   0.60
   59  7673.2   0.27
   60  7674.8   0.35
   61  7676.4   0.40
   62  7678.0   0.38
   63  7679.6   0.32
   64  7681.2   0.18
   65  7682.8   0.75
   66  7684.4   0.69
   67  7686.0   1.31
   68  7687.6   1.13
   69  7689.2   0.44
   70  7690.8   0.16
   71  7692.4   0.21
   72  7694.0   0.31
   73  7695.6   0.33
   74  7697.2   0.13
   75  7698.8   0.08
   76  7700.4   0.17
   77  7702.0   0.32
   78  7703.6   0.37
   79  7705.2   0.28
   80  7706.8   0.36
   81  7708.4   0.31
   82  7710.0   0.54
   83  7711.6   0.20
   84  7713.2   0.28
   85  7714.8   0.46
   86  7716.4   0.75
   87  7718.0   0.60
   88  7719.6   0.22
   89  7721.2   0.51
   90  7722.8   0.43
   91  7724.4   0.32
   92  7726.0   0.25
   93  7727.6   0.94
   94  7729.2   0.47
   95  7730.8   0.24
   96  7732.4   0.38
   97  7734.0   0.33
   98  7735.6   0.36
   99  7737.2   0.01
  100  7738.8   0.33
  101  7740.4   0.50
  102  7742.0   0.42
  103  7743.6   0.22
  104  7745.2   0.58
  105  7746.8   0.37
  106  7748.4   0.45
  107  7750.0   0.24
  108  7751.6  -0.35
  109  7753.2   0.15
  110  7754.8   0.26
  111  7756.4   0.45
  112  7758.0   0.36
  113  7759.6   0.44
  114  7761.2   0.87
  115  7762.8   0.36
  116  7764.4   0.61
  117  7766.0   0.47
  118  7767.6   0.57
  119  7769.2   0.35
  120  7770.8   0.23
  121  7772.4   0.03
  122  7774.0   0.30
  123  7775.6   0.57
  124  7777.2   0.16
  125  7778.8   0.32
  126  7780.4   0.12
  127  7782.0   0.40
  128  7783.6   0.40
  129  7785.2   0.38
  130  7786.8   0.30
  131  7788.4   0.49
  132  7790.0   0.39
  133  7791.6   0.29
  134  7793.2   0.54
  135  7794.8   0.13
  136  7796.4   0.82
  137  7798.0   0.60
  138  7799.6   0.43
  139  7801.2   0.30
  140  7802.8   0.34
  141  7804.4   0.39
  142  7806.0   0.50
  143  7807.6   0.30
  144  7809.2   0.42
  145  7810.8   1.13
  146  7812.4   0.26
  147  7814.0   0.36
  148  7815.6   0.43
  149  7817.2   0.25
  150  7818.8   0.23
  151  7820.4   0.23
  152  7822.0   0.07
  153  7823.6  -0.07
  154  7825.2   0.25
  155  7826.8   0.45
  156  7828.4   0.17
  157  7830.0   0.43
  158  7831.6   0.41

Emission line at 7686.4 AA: [N II] 6583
